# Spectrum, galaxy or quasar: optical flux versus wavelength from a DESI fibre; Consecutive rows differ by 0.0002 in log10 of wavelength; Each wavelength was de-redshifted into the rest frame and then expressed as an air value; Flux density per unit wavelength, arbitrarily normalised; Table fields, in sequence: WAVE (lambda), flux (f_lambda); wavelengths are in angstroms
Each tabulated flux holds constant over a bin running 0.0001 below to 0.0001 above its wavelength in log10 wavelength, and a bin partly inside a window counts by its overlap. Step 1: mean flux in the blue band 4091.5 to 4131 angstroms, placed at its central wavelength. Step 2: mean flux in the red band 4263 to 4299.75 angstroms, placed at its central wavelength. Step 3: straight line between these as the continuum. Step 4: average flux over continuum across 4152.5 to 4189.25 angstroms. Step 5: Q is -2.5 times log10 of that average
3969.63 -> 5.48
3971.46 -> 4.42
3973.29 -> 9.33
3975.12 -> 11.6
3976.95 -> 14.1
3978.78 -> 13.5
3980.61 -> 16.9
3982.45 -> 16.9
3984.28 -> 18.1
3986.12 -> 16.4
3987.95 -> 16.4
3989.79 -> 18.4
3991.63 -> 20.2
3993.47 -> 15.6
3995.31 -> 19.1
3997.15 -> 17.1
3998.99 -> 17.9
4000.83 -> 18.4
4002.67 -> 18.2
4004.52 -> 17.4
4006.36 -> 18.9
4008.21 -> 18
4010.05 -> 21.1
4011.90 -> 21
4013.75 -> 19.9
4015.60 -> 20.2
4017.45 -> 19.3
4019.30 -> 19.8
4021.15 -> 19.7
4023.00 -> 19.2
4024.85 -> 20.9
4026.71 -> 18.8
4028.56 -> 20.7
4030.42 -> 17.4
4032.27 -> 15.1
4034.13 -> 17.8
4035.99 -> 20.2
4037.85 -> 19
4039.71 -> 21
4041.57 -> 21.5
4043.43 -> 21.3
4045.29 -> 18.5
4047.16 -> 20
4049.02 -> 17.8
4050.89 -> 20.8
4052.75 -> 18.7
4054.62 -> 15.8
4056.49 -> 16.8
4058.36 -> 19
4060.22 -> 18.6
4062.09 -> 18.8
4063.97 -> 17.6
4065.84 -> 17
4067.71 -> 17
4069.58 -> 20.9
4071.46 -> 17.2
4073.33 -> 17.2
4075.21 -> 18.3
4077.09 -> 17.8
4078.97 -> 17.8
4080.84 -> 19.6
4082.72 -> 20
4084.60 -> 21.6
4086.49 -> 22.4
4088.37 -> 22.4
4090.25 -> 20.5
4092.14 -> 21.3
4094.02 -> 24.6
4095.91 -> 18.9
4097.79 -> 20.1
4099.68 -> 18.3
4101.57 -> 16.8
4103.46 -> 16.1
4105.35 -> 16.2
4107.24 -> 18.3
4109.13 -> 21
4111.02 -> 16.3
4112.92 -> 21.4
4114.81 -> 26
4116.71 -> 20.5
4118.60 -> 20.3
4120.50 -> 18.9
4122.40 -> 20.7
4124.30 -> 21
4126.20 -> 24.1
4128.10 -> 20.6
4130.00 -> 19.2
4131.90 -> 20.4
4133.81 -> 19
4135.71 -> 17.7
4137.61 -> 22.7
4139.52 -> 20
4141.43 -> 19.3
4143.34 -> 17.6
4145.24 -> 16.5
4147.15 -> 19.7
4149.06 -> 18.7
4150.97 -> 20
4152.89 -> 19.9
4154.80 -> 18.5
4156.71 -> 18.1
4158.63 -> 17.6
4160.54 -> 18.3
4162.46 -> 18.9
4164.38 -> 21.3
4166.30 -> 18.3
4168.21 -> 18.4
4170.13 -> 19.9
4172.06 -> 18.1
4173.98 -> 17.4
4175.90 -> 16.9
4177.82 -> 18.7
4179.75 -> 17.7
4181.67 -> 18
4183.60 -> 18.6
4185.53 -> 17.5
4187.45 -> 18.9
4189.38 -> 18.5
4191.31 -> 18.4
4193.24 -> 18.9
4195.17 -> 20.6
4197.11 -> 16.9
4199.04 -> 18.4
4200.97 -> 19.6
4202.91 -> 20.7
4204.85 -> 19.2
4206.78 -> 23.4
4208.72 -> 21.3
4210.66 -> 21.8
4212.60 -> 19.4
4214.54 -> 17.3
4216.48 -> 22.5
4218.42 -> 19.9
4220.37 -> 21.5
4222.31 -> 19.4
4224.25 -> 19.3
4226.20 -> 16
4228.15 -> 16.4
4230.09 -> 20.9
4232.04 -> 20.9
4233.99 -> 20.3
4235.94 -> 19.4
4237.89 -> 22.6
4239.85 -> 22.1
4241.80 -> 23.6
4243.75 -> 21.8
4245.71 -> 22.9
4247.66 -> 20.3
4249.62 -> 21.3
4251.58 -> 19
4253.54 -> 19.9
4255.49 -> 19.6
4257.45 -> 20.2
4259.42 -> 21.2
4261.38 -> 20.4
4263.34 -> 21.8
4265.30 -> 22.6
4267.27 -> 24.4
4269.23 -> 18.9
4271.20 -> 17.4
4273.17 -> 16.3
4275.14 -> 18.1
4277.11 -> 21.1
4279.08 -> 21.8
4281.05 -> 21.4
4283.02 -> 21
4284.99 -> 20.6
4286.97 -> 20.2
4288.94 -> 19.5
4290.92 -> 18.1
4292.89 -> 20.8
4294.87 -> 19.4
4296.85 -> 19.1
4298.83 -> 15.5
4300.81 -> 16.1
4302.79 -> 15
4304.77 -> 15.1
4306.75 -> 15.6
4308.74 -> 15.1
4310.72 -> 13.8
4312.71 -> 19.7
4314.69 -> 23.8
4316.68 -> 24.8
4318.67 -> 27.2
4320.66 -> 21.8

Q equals 0.09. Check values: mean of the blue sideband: 20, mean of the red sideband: 19.9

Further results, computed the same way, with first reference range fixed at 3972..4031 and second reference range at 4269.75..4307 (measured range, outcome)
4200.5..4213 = -0.14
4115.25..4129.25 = -0.16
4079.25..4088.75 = -0.16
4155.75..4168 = -0.03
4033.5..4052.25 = -0.11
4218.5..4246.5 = -0.11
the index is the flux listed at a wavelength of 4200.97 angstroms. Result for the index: 19.6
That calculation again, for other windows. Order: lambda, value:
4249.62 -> 21.3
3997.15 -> 17.1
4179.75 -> 17.7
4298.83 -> 15.5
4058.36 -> 19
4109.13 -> 21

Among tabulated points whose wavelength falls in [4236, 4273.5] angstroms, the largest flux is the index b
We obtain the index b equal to 24.4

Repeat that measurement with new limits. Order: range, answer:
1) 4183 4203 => 20.7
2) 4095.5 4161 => 26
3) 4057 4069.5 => 19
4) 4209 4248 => 23.6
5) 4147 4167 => 21.3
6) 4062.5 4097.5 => 24.6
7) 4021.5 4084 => 21.5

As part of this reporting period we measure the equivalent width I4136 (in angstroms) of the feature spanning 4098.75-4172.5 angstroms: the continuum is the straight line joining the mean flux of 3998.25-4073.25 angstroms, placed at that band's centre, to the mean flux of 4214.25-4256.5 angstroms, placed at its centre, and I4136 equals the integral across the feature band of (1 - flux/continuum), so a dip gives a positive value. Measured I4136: 1.1 angstroms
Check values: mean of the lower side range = 18.9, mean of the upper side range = 20.4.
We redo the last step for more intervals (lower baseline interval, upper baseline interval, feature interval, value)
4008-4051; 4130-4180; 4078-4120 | -1.9 angstroms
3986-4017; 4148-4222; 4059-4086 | 0.3 angstroms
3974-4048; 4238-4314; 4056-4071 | 0.3 angstroms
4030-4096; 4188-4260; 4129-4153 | 0.5 angstroms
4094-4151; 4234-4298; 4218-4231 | 0.8 angstroms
